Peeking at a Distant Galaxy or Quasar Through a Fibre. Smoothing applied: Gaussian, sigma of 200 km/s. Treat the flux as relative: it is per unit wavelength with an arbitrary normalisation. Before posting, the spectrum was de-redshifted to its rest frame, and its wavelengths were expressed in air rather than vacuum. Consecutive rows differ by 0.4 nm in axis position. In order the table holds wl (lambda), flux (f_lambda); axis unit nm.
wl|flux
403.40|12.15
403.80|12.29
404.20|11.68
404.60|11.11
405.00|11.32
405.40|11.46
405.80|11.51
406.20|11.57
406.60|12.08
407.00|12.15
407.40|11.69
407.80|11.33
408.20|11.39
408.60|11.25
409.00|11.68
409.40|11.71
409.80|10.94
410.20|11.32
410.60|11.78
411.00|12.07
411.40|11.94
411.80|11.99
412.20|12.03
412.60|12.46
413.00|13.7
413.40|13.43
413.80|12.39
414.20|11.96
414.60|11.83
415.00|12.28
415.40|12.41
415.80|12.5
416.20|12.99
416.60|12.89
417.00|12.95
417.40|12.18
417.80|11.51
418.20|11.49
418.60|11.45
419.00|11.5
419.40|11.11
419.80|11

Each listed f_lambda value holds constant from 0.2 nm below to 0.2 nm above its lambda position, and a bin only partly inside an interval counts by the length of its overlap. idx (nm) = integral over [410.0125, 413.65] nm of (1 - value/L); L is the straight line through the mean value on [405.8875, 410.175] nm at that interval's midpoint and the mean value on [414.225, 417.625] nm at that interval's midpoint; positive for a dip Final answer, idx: -0.09 nm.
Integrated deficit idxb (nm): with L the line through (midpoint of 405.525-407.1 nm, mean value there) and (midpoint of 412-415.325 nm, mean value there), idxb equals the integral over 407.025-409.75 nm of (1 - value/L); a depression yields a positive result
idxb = 0.11 nm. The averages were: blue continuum 11.8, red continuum 12.5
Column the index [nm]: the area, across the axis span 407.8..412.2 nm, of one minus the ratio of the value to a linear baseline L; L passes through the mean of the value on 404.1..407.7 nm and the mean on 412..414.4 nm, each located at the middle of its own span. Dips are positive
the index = 0.21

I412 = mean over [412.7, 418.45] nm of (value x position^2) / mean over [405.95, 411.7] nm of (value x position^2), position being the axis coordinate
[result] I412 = 1.11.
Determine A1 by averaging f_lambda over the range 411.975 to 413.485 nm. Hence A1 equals 12.8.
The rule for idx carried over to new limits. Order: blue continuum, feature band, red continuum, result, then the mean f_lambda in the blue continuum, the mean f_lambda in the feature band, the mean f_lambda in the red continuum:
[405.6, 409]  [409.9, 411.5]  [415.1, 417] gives 0.04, 11.6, 11.7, 12.7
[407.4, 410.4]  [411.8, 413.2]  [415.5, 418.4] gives -0.09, 11.4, 12.6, 12.4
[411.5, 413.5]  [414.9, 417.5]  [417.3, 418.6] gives -0.14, 12.6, 12.6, 11.6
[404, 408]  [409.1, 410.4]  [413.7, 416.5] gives 0.06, 11.6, 11.4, 12.4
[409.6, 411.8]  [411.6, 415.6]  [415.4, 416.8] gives -0.07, 11.6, 12.4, 12.7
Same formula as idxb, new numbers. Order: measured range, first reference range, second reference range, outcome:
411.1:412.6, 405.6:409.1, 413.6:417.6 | 0.00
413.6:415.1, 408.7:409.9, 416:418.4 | -0.01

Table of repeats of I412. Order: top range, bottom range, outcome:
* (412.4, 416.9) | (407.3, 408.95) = 1.14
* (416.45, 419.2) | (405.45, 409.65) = 1.08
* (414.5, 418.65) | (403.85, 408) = 1.11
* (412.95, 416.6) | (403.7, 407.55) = 1.13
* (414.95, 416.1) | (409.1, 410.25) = 1.13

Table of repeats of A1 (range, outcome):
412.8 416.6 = 12.6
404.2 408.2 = 11.6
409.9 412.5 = 11.8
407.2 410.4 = 11.4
